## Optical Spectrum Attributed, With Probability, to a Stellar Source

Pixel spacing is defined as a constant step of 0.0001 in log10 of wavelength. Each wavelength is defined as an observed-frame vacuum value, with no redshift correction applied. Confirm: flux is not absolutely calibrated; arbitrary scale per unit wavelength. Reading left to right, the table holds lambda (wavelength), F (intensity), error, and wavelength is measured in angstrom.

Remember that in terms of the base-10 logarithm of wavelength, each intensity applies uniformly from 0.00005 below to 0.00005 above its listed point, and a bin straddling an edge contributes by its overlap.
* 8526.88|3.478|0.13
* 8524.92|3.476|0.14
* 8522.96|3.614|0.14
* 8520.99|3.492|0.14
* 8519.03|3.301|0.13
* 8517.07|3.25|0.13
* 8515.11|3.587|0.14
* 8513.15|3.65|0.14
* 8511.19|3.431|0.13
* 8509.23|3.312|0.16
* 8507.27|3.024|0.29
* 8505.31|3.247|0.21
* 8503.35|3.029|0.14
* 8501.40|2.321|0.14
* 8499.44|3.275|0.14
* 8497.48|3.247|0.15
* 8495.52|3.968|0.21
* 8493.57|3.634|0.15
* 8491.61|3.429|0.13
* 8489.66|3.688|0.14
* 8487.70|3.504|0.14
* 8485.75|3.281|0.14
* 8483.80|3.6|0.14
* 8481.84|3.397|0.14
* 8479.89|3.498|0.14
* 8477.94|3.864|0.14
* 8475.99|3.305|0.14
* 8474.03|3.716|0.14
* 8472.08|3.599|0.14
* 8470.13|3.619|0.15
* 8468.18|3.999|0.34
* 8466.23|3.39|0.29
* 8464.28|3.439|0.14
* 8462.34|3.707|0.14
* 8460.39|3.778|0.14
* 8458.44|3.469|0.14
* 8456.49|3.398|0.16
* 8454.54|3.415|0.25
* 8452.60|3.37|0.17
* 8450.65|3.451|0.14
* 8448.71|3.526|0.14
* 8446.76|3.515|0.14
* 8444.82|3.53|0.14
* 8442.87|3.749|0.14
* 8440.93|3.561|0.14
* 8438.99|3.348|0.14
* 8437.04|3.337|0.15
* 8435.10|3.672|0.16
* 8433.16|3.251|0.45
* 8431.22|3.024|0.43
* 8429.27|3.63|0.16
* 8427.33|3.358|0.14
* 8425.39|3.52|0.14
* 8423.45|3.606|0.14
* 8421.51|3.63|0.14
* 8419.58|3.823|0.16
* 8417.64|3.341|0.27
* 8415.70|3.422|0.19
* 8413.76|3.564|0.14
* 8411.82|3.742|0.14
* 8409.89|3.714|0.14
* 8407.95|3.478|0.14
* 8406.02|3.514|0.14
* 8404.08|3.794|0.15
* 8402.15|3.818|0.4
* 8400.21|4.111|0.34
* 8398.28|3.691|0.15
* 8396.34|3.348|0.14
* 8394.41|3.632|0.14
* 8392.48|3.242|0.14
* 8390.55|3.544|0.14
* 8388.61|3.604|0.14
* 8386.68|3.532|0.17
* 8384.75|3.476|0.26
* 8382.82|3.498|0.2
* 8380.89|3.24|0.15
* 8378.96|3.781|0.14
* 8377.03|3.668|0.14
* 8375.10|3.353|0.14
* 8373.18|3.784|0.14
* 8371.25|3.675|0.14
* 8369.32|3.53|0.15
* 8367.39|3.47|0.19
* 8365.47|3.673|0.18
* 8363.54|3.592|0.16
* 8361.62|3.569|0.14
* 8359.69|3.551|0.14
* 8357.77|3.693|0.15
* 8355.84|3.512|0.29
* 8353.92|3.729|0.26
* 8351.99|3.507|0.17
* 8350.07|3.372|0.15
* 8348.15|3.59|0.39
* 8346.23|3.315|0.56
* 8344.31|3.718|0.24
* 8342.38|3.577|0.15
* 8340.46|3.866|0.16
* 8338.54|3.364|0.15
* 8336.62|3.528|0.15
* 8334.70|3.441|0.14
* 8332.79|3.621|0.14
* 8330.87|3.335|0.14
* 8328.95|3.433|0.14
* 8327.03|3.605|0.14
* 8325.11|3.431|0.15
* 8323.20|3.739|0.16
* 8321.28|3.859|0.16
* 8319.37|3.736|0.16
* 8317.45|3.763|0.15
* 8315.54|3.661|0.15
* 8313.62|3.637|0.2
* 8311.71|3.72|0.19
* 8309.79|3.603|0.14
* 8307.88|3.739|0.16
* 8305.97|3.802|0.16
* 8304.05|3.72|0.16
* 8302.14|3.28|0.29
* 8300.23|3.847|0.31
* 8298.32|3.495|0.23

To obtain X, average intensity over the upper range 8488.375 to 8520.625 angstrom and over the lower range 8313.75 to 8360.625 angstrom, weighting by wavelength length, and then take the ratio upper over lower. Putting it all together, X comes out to 0.9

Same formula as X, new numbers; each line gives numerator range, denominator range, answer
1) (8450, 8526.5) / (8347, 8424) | 0.96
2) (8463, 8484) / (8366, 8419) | 1.00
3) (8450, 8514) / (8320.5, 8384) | 0.97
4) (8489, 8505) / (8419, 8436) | 0.95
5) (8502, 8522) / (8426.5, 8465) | 0.95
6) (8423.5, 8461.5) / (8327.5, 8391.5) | 0.98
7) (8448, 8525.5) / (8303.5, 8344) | 0.95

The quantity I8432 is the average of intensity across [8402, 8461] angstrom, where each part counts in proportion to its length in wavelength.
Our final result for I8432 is 3.52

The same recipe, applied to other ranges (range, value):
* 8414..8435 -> 3.47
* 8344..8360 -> 3.55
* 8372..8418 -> 3.58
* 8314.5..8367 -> 3.58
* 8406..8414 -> 3.62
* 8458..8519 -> 3.46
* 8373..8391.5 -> 3.54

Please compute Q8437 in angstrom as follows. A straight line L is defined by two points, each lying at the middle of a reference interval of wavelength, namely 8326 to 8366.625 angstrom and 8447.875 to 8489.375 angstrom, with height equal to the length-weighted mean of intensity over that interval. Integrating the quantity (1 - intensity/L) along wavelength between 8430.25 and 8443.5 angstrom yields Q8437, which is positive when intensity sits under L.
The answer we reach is 0.50 angstrom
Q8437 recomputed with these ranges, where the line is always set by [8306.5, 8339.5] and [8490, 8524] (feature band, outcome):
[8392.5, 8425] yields -1.31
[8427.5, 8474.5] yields -1.24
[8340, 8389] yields -0.31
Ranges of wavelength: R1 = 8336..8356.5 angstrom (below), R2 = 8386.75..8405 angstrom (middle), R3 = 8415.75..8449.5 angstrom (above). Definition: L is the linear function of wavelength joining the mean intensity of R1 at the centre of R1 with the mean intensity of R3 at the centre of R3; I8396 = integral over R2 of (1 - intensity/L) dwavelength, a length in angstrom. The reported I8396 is -0.6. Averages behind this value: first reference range 3.55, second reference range 3.49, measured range 3.64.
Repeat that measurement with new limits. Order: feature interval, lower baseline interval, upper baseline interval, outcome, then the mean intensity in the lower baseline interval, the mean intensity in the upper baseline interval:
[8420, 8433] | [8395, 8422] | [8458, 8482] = 0.61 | 3.64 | 3.61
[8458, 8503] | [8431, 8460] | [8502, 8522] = -1.60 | 3.46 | 3.31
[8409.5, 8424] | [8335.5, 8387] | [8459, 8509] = -0.35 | 3.56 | 3.46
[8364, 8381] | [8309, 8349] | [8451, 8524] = -0.16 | 3.6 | 3.45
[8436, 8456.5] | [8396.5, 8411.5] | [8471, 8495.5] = 0.87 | 3.71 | 3.56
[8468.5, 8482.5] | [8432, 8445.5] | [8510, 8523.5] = -0.48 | 3.49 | 3.47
